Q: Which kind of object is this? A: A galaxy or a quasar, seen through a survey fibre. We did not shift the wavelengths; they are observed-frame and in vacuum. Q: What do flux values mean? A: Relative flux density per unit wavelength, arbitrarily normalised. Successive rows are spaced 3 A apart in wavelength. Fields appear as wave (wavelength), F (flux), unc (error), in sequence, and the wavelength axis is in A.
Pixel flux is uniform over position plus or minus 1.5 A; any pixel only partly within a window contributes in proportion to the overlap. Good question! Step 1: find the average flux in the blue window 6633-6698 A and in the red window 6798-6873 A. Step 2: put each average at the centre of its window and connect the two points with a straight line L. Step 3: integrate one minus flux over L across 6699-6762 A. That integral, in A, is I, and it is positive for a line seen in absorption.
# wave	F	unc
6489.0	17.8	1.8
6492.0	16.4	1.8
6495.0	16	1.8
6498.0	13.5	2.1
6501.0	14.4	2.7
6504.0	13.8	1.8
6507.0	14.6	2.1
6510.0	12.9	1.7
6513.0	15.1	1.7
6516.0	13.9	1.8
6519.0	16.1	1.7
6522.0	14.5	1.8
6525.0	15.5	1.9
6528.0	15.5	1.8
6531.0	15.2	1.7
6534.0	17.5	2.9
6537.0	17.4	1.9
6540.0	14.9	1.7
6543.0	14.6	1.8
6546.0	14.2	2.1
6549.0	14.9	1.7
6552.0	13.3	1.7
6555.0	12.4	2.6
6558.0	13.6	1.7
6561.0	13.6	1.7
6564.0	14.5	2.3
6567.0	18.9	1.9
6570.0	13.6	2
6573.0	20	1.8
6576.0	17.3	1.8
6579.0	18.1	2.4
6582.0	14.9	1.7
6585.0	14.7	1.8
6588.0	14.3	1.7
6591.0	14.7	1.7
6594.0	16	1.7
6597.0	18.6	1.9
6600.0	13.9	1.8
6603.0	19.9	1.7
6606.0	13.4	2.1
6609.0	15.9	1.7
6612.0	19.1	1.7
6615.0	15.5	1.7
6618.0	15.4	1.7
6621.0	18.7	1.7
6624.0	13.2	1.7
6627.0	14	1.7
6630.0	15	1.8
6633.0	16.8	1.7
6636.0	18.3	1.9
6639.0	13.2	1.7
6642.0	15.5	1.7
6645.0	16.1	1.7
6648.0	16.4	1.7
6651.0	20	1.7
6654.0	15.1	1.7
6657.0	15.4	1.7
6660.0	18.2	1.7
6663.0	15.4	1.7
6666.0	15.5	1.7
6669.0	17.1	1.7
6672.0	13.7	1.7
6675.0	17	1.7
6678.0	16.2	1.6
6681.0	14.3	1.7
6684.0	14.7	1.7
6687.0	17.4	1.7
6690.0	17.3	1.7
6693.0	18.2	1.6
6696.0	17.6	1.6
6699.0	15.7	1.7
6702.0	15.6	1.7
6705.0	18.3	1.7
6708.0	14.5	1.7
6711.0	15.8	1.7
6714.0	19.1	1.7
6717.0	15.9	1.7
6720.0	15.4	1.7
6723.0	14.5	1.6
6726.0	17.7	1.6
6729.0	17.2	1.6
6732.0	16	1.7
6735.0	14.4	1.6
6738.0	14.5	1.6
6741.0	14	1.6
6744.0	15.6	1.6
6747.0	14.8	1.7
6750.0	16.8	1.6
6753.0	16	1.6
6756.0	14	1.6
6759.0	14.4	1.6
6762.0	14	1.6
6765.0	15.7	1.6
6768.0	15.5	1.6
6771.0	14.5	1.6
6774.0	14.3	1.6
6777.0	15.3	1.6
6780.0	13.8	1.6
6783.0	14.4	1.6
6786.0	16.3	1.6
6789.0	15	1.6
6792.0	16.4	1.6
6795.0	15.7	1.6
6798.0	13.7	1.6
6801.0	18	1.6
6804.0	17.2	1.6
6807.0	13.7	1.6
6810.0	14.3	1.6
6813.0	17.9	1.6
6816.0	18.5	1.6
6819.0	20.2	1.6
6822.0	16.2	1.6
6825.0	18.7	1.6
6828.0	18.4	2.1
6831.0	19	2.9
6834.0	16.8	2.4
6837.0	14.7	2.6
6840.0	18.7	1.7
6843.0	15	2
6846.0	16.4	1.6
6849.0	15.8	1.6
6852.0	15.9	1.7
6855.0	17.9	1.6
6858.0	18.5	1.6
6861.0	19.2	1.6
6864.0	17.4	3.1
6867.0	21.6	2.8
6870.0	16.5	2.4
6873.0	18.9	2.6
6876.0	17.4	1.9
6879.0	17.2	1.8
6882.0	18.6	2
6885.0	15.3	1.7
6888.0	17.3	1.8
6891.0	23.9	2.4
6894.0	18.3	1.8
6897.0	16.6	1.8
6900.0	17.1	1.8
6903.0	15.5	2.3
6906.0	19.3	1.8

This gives 3.8 A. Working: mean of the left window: 16.3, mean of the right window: 17.3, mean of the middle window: 15.7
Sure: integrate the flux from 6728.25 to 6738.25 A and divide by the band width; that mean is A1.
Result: 15.5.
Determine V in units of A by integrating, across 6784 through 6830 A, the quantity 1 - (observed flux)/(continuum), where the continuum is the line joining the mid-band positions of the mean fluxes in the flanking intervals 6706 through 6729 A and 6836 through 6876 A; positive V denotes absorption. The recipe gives 1.0 A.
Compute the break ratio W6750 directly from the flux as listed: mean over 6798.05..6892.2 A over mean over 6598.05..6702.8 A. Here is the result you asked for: 1.1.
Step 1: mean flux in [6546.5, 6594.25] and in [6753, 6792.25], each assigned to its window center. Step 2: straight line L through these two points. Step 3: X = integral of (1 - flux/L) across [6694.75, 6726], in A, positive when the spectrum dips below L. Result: -2.7 A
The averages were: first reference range 15.3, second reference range 14.9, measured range 16.3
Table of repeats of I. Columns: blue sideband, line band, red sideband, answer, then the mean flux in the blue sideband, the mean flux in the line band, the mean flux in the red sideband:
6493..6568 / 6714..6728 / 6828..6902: 0.1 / 14.8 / 16.3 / 17.7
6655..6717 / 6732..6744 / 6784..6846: 1.3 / 16.3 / 14.7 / 16.7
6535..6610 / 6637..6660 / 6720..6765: -1.1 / 15.5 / 16.2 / 15.3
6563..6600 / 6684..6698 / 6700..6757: -1.2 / 16.2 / 17.2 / 15.8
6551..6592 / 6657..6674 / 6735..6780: -1.0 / 15.3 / 16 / 14.9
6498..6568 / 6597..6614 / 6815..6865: -1.3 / 14.8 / 16.6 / 17.5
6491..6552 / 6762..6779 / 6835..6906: 1.9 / 15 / 14.9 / 17.6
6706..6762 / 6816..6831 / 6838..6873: -1.2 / 15.6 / 18.4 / 17.6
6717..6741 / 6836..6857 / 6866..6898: 1.5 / 15.6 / 16.4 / 18.3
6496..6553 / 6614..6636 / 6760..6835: -0.5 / 14.9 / 15.7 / 16.1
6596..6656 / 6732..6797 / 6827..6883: 7.6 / 16.2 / 15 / 17.6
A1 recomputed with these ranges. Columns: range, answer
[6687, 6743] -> 16.2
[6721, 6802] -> 15.3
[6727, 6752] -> 15.5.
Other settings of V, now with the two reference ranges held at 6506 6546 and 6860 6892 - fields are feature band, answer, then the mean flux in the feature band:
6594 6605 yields -0.9 A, 17.1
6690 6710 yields 0.1 A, 16.7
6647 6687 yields 0.8 A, 16.1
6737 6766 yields 3.8 A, 15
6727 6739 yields 1.0 A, 15.7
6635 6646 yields 0.4 A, 15.6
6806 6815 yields 1.1 A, 15.6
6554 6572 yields 1.0 A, 14.6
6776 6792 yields 2.2 A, 15.1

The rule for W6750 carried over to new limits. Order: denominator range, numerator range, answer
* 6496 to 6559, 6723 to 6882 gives 1.11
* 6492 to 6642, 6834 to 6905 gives 1.14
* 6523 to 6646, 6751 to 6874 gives 1.05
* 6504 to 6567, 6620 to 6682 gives 1.08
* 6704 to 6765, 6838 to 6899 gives 1.14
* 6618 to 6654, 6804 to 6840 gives 1.07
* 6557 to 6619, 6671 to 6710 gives 1.01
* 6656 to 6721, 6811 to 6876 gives 1.09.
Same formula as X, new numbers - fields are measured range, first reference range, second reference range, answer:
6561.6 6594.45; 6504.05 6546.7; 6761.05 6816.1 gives -1.9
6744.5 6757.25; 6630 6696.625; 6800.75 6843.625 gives 1.0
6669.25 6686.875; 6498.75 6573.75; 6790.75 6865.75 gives 0.5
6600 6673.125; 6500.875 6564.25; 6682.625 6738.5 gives -2.1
